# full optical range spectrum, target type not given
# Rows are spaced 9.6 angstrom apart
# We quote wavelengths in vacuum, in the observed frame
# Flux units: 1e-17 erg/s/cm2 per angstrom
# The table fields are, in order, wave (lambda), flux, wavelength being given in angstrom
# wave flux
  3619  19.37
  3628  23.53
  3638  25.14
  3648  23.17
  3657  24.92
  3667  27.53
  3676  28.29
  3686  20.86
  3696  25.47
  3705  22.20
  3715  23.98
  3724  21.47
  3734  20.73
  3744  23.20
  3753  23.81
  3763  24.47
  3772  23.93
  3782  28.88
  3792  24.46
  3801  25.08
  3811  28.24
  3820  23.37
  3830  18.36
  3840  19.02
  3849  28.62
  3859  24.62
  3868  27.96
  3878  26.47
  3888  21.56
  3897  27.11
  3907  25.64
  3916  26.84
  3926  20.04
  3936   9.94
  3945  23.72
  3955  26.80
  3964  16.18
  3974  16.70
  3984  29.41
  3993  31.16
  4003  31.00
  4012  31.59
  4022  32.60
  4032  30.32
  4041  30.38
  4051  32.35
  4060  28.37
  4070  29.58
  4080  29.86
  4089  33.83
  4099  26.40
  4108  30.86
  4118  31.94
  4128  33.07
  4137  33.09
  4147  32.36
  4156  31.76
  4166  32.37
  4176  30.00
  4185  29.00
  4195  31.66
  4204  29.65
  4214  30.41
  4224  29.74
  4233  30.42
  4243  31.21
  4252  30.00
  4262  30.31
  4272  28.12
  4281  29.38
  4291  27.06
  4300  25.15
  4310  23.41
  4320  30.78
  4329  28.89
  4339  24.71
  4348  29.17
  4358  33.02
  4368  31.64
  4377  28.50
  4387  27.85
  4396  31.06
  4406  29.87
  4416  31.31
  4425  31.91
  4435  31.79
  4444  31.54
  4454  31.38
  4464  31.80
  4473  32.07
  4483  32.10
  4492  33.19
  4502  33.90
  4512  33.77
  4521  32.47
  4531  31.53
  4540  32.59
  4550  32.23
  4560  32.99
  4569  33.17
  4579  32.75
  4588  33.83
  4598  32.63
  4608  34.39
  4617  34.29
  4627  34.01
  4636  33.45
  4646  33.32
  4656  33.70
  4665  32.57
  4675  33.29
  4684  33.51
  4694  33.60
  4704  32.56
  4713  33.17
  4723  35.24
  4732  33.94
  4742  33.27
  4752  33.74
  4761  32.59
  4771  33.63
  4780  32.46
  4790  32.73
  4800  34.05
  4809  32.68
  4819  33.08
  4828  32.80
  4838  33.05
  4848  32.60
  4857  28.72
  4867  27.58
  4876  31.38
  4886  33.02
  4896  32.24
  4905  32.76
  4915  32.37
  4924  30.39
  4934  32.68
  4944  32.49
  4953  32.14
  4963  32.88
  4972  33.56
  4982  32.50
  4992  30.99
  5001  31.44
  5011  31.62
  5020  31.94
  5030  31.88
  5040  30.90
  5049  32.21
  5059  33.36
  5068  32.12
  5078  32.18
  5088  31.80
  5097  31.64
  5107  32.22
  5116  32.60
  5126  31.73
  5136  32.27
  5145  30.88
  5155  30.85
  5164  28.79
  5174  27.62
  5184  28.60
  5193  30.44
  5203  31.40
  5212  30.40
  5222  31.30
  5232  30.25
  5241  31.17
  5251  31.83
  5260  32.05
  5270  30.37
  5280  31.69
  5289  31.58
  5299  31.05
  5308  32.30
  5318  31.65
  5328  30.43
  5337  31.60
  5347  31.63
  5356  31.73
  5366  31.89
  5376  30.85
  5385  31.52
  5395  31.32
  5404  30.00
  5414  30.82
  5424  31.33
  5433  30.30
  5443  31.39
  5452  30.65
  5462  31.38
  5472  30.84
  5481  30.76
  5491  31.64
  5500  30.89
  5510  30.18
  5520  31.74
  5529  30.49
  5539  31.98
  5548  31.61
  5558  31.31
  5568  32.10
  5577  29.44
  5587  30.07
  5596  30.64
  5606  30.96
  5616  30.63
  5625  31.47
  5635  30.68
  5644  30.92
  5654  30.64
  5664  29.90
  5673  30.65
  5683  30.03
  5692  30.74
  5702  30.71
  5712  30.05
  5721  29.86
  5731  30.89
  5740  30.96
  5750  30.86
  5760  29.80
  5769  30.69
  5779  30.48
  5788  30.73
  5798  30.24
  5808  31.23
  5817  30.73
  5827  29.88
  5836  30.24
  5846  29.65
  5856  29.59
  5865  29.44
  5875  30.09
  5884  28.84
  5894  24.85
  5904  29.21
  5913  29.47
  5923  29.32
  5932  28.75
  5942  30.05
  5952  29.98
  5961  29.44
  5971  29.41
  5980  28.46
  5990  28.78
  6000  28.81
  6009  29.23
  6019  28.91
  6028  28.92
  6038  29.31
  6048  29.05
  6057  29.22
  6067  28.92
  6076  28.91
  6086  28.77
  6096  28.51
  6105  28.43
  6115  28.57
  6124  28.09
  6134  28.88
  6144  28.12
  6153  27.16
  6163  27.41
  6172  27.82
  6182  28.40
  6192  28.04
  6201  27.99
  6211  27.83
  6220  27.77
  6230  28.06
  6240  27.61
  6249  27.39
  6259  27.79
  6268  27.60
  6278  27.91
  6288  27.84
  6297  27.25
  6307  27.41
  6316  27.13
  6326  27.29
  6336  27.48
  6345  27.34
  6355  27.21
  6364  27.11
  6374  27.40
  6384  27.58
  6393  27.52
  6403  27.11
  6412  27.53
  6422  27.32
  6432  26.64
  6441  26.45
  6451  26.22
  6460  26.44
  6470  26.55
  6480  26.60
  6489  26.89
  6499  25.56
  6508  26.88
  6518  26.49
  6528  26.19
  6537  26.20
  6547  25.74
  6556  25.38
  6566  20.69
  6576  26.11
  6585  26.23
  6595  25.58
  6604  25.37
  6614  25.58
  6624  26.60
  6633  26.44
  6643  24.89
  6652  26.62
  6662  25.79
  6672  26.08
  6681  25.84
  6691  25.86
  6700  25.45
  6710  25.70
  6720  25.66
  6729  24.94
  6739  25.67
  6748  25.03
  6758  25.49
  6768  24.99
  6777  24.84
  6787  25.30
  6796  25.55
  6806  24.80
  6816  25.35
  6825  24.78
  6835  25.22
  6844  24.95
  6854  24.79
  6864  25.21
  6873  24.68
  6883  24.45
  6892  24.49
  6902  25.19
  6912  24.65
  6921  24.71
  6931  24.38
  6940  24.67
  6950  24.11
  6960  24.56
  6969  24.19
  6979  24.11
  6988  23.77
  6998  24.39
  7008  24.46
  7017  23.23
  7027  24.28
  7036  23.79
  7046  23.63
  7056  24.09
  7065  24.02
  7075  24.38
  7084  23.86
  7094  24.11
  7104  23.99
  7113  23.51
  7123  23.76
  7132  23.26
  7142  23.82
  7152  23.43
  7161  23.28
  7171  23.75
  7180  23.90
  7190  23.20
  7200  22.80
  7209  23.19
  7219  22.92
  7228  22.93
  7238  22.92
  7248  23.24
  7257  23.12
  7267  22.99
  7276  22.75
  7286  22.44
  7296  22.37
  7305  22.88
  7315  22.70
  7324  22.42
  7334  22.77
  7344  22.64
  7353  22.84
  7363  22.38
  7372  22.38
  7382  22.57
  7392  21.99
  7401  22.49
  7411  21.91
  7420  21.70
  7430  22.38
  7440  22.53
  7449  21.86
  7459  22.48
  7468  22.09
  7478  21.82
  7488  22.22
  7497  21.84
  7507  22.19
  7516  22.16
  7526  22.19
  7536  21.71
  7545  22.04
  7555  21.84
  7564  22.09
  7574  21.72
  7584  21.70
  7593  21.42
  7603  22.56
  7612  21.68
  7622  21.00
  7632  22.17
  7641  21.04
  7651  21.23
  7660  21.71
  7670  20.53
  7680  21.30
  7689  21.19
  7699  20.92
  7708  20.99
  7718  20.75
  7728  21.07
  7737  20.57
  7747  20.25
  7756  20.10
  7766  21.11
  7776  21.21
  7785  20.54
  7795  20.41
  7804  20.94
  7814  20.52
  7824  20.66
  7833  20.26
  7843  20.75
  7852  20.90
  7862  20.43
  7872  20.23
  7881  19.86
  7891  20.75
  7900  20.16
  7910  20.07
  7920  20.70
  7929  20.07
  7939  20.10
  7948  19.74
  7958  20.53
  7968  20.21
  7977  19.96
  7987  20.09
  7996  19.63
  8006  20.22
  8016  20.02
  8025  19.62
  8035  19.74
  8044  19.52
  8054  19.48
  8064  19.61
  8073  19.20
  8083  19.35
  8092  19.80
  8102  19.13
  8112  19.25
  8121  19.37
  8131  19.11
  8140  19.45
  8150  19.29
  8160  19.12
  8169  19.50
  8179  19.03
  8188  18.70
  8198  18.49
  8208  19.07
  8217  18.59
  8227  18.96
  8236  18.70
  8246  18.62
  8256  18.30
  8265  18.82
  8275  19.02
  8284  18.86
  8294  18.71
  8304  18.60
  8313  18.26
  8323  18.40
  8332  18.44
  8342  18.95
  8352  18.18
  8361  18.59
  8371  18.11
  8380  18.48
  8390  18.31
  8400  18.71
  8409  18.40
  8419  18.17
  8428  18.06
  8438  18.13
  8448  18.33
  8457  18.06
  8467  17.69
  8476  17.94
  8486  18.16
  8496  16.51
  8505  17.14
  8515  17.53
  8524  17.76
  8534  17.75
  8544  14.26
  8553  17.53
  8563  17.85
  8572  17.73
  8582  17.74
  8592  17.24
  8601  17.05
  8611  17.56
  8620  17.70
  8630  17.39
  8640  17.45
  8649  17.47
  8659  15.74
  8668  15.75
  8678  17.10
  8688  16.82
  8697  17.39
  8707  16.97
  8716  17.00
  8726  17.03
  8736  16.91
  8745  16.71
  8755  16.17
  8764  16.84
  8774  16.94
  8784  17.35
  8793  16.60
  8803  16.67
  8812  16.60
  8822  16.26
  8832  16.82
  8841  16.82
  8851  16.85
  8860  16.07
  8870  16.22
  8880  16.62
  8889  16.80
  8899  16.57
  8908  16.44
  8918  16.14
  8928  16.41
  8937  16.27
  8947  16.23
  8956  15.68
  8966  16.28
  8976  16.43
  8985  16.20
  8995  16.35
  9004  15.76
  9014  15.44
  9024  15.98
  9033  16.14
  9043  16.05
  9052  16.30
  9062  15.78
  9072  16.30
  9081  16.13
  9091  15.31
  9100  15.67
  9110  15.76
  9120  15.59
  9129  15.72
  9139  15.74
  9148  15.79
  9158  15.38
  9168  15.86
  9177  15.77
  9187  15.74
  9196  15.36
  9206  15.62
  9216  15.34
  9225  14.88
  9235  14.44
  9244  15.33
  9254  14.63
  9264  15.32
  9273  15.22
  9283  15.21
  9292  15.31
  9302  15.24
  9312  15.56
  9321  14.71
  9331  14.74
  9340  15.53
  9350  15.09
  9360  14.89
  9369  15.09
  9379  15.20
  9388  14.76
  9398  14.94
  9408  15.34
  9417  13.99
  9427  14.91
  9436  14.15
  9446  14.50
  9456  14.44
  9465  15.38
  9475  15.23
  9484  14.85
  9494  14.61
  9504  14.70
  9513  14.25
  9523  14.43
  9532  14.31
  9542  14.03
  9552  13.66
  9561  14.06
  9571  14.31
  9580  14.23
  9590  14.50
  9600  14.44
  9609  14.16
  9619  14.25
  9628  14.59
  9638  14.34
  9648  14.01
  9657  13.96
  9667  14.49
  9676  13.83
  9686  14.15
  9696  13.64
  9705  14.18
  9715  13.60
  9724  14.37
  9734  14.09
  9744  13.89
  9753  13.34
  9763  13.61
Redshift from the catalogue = 0.000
